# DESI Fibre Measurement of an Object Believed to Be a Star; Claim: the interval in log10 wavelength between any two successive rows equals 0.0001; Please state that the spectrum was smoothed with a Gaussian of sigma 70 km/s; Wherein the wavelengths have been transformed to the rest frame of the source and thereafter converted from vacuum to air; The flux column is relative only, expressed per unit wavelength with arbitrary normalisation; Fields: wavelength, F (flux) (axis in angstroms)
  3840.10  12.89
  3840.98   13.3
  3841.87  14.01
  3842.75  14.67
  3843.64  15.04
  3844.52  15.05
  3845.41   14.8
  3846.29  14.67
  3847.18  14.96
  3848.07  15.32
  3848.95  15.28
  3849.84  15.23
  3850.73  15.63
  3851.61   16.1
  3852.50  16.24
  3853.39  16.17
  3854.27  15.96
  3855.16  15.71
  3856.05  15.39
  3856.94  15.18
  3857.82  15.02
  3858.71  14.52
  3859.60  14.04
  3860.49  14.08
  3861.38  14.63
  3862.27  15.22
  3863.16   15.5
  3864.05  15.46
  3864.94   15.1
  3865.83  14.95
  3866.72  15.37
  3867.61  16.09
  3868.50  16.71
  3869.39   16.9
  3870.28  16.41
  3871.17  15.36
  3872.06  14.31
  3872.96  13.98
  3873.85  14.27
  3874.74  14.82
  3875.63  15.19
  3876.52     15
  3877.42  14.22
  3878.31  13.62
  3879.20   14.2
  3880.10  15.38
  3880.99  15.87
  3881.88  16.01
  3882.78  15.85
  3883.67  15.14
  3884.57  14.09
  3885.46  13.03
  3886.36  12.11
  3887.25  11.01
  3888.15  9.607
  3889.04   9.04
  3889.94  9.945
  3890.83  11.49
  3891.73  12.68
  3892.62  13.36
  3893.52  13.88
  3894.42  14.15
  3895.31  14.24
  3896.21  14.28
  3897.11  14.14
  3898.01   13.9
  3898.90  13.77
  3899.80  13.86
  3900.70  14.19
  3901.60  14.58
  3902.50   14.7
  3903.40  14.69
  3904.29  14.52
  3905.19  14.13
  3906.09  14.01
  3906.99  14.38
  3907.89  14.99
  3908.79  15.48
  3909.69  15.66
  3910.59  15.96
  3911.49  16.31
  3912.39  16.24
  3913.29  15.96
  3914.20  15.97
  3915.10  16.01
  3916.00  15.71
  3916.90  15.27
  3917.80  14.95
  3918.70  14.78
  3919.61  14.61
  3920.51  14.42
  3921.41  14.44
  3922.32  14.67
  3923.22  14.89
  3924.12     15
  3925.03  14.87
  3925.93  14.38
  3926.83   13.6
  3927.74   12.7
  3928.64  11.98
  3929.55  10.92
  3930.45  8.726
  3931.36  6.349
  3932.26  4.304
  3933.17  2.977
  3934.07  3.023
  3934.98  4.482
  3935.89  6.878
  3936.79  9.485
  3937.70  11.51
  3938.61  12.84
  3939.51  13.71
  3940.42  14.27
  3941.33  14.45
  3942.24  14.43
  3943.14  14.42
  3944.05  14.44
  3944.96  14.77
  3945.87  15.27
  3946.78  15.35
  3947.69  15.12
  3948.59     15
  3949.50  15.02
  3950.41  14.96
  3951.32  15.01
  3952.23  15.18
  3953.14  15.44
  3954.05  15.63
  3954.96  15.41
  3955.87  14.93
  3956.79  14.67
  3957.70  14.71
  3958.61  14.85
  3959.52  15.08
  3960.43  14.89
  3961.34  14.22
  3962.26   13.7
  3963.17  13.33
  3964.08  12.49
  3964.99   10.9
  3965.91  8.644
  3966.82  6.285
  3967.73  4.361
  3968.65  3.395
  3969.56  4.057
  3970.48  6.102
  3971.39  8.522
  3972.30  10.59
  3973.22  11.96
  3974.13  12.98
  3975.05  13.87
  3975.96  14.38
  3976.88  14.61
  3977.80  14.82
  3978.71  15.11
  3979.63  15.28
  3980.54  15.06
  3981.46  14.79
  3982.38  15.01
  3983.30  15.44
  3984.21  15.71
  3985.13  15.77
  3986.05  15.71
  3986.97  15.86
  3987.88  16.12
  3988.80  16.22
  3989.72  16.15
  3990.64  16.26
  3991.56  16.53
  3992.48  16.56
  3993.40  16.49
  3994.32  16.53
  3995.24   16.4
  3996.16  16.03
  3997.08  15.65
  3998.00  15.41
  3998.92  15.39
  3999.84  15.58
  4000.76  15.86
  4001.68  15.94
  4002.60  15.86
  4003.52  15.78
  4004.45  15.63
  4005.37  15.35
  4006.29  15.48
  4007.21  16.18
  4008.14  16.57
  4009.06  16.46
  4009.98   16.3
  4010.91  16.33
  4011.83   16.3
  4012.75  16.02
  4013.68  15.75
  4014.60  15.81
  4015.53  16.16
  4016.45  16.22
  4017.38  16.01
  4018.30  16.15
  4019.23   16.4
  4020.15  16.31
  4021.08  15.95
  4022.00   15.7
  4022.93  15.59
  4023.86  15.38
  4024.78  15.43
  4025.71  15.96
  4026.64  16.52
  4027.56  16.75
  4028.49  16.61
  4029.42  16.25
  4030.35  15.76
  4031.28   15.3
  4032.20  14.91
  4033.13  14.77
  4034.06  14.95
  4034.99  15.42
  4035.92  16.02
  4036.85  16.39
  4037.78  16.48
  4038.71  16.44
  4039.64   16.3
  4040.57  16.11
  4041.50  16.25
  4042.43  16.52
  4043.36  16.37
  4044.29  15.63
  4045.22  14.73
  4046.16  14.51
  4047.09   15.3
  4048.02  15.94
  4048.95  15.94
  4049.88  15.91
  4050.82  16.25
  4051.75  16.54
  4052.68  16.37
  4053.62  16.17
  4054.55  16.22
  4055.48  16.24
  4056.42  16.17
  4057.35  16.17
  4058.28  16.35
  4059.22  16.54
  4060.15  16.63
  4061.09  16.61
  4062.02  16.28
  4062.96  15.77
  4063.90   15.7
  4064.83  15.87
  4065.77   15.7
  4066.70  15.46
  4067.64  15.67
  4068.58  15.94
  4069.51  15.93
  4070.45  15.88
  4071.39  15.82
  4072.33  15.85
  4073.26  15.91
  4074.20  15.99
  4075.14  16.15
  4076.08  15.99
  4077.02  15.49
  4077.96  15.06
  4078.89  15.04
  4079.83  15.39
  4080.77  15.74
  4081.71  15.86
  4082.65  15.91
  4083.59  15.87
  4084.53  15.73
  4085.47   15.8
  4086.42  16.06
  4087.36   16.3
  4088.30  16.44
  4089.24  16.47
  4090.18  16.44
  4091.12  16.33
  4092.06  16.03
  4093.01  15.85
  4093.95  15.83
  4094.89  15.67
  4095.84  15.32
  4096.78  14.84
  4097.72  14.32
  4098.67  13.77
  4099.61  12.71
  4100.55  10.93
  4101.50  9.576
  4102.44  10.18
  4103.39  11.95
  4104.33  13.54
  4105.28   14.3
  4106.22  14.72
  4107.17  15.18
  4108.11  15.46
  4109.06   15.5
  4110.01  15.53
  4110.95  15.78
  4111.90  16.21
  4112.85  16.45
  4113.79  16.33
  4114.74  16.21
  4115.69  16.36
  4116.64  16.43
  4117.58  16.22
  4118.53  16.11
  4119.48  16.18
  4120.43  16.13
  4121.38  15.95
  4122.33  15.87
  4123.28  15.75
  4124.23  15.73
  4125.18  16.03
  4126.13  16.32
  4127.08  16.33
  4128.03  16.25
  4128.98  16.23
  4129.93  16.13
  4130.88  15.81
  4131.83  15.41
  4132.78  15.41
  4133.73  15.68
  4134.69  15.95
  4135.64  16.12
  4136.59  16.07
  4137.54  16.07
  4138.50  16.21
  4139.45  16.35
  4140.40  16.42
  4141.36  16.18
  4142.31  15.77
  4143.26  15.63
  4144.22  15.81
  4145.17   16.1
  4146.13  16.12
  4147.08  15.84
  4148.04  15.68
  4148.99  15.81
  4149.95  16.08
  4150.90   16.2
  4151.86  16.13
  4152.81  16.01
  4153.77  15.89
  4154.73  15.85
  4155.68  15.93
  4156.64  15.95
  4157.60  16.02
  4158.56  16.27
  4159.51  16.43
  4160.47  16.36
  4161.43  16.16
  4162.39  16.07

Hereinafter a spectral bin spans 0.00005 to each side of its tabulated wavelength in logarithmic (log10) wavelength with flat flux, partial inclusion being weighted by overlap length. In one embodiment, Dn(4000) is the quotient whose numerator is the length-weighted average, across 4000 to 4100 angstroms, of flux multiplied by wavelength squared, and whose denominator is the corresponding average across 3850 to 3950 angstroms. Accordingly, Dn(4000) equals 1.23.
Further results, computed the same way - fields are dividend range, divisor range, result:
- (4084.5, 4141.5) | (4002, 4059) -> 1.01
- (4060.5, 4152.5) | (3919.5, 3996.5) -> 1.28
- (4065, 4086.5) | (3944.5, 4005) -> 1.18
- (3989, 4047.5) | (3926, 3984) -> 1.35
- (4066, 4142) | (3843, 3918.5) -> 1.18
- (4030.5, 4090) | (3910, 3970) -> 1.32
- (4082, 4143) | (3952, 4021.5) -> 1.14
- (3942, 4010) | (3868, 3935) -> 1.09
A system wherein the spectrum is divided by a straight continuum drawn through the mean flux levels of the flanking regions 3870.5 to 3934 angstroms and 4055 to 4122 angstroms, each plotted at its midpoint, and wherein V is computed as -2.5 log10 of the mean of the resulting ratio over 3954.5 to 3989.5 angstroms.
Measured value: 0.11 mag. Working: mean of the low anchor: 13.6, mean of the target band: 12.9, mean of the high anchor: 15.5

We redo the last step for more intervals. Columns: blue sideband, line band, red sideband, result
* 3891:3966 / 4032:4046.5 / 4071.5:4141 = -0.07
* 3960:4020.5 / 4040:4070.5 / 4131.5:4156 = -0.07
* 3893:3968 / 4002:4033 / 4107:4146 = -0.10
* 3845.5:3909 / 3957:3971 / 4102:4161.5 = 0.38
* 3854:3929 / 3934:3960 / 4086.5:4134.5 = 0.08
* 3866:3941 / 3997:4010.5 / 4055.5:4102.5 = -0.09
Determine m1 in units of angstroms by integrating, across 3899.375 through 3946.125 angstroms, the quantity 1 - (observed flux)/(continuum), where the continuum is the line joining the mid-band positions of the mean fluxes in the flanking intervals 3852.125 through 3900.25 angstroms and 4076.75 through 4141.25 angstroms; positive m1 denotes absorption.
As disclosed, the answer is 4.55 angstroms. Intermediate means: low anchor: 14.4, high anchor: 15.4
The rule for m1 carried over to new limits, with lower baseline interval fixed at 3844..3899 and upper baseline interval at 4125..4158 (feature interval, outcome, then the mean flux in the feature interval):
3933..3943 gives 3.2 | 10.2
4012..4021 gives -0.5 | 16.1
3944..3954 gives -0.1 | 15.1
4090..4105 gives 1.8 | 13.9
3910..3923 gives -0.5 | 15.4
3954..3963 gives 0.2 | 14.7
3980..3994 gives -0.6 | 15.8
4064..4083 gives -0.1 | 15.7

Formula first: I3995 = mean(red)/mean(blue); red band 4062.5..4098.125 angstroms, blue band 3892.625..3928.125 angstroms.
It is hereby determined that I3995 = 1.07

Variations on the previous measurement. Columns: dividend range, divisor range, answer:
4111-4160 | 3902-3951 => 1.21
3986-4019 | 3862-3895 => 1.13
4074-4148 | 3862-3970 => 1.15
